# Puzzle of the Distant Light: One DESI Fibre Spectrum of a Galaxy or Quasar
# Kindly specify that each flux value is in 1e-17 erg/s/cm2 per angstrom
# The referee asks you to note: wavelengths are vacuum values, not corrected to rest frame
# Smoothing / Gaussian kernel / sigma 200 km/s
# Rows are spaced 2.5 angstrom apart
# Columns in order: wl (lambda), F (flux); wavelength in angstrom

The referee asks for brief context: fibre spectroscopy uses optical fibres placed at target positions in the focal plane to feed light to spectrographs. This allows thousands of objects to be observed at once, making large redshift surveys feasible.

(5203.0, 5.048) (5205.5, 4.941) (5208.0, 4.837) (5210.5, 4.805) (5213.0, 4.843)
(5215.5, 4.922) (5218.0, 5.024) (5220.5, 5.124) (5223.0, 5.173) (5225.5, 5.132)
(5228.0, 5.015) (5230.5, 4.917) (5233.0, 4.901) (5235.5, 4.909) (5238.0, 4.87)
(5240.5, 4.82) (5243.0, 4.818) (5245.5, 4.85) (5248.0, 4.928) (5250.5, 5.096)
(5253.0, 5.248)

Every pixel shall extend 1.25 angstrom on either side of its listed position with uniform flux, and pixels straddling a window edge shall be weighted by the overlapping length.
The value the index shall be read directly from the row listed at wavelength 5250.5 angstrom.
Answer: 5.096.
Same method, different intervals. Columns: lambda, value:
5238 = 4.87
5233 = 4.901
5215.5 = 4.922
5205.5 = 4.941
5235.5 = 4.909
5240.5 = 4.82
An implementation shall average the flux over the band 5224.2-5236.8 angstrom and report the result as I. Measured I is 4.98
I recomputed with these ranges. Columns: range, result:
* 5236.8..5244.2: 4.84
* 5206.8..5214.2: 4.83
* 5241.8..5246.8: 4.84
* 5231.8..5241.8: 4.87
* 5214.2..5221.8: 5.02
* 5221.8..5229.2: 5.11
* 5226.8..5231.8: 4.96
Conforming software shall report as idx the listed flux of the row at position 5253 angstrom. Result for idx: 5.248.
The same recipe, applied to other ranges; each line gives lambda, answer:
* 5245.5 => 4.85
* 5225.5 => 5.132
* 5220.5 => 5.124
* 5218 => 5.024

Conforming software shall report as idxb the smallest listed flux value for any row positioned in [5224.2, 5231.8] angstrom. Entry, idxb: 4.917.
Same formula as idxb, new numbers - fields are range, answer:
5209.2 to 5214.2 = 4.805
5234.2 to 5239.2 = 4.87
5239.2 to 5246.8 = 4.818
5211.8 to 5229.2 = 4.843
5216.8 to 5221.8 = 5.024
